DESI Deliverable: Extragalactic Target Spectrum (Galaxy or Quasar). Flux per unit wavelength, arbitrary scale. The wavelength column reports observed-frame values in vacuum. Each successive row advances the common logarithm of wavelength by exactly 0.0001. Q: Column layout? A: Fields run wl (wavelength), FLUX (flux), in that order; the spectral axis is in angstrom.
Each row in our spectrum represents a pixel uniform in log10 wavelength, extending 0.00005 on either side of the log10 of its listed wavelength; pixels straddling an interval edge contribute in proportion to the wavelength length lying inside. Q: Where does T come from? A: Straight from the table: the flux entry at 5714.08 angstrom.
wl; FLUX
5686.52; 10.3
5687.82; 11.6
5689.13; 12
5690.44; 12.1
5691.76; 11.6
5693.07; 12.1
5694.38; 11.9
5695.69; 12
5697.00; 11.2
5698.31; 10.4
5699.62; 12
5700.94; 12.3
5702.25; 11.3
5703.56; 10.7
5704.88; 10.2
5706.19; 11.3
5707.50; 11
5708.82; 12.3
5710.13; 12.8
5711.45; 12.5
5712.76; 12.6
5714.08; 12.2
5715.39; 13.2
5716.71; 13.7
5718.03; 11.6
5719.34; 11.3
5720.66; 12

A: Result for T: 12.2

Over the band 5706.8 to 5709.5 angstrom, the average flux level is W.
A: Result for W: 11.7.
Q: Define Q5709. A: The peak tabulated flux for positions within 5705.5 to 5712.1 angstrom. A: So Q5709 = 12.8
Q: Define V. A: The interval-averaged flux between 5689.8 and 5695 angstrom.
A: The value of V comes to 11.9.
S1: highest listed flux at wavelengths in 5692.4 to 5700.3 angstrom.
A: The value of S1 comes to 12.1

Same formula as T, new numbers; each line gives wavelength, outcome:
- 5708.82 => 12.3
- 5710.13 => 12.8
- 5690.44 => 12.1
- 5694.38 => 11.9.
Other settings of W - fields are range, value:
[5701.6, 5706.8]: 10.9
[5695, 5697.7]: 11.6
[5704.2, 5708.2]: 10.8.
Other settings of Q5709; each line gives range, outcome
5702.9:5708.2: 11.3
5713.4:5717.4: 13.7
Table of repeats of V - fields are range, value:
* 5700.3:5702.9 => 11.8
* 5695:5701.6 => 11.6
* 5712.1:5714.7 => 12.4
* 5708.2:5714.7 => 12.5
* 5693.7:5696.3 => 12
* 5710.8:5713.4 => 12.6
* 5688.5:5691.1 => 12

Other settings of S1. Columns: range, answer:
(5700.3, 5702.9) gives 12.3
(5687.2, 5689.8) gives 12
